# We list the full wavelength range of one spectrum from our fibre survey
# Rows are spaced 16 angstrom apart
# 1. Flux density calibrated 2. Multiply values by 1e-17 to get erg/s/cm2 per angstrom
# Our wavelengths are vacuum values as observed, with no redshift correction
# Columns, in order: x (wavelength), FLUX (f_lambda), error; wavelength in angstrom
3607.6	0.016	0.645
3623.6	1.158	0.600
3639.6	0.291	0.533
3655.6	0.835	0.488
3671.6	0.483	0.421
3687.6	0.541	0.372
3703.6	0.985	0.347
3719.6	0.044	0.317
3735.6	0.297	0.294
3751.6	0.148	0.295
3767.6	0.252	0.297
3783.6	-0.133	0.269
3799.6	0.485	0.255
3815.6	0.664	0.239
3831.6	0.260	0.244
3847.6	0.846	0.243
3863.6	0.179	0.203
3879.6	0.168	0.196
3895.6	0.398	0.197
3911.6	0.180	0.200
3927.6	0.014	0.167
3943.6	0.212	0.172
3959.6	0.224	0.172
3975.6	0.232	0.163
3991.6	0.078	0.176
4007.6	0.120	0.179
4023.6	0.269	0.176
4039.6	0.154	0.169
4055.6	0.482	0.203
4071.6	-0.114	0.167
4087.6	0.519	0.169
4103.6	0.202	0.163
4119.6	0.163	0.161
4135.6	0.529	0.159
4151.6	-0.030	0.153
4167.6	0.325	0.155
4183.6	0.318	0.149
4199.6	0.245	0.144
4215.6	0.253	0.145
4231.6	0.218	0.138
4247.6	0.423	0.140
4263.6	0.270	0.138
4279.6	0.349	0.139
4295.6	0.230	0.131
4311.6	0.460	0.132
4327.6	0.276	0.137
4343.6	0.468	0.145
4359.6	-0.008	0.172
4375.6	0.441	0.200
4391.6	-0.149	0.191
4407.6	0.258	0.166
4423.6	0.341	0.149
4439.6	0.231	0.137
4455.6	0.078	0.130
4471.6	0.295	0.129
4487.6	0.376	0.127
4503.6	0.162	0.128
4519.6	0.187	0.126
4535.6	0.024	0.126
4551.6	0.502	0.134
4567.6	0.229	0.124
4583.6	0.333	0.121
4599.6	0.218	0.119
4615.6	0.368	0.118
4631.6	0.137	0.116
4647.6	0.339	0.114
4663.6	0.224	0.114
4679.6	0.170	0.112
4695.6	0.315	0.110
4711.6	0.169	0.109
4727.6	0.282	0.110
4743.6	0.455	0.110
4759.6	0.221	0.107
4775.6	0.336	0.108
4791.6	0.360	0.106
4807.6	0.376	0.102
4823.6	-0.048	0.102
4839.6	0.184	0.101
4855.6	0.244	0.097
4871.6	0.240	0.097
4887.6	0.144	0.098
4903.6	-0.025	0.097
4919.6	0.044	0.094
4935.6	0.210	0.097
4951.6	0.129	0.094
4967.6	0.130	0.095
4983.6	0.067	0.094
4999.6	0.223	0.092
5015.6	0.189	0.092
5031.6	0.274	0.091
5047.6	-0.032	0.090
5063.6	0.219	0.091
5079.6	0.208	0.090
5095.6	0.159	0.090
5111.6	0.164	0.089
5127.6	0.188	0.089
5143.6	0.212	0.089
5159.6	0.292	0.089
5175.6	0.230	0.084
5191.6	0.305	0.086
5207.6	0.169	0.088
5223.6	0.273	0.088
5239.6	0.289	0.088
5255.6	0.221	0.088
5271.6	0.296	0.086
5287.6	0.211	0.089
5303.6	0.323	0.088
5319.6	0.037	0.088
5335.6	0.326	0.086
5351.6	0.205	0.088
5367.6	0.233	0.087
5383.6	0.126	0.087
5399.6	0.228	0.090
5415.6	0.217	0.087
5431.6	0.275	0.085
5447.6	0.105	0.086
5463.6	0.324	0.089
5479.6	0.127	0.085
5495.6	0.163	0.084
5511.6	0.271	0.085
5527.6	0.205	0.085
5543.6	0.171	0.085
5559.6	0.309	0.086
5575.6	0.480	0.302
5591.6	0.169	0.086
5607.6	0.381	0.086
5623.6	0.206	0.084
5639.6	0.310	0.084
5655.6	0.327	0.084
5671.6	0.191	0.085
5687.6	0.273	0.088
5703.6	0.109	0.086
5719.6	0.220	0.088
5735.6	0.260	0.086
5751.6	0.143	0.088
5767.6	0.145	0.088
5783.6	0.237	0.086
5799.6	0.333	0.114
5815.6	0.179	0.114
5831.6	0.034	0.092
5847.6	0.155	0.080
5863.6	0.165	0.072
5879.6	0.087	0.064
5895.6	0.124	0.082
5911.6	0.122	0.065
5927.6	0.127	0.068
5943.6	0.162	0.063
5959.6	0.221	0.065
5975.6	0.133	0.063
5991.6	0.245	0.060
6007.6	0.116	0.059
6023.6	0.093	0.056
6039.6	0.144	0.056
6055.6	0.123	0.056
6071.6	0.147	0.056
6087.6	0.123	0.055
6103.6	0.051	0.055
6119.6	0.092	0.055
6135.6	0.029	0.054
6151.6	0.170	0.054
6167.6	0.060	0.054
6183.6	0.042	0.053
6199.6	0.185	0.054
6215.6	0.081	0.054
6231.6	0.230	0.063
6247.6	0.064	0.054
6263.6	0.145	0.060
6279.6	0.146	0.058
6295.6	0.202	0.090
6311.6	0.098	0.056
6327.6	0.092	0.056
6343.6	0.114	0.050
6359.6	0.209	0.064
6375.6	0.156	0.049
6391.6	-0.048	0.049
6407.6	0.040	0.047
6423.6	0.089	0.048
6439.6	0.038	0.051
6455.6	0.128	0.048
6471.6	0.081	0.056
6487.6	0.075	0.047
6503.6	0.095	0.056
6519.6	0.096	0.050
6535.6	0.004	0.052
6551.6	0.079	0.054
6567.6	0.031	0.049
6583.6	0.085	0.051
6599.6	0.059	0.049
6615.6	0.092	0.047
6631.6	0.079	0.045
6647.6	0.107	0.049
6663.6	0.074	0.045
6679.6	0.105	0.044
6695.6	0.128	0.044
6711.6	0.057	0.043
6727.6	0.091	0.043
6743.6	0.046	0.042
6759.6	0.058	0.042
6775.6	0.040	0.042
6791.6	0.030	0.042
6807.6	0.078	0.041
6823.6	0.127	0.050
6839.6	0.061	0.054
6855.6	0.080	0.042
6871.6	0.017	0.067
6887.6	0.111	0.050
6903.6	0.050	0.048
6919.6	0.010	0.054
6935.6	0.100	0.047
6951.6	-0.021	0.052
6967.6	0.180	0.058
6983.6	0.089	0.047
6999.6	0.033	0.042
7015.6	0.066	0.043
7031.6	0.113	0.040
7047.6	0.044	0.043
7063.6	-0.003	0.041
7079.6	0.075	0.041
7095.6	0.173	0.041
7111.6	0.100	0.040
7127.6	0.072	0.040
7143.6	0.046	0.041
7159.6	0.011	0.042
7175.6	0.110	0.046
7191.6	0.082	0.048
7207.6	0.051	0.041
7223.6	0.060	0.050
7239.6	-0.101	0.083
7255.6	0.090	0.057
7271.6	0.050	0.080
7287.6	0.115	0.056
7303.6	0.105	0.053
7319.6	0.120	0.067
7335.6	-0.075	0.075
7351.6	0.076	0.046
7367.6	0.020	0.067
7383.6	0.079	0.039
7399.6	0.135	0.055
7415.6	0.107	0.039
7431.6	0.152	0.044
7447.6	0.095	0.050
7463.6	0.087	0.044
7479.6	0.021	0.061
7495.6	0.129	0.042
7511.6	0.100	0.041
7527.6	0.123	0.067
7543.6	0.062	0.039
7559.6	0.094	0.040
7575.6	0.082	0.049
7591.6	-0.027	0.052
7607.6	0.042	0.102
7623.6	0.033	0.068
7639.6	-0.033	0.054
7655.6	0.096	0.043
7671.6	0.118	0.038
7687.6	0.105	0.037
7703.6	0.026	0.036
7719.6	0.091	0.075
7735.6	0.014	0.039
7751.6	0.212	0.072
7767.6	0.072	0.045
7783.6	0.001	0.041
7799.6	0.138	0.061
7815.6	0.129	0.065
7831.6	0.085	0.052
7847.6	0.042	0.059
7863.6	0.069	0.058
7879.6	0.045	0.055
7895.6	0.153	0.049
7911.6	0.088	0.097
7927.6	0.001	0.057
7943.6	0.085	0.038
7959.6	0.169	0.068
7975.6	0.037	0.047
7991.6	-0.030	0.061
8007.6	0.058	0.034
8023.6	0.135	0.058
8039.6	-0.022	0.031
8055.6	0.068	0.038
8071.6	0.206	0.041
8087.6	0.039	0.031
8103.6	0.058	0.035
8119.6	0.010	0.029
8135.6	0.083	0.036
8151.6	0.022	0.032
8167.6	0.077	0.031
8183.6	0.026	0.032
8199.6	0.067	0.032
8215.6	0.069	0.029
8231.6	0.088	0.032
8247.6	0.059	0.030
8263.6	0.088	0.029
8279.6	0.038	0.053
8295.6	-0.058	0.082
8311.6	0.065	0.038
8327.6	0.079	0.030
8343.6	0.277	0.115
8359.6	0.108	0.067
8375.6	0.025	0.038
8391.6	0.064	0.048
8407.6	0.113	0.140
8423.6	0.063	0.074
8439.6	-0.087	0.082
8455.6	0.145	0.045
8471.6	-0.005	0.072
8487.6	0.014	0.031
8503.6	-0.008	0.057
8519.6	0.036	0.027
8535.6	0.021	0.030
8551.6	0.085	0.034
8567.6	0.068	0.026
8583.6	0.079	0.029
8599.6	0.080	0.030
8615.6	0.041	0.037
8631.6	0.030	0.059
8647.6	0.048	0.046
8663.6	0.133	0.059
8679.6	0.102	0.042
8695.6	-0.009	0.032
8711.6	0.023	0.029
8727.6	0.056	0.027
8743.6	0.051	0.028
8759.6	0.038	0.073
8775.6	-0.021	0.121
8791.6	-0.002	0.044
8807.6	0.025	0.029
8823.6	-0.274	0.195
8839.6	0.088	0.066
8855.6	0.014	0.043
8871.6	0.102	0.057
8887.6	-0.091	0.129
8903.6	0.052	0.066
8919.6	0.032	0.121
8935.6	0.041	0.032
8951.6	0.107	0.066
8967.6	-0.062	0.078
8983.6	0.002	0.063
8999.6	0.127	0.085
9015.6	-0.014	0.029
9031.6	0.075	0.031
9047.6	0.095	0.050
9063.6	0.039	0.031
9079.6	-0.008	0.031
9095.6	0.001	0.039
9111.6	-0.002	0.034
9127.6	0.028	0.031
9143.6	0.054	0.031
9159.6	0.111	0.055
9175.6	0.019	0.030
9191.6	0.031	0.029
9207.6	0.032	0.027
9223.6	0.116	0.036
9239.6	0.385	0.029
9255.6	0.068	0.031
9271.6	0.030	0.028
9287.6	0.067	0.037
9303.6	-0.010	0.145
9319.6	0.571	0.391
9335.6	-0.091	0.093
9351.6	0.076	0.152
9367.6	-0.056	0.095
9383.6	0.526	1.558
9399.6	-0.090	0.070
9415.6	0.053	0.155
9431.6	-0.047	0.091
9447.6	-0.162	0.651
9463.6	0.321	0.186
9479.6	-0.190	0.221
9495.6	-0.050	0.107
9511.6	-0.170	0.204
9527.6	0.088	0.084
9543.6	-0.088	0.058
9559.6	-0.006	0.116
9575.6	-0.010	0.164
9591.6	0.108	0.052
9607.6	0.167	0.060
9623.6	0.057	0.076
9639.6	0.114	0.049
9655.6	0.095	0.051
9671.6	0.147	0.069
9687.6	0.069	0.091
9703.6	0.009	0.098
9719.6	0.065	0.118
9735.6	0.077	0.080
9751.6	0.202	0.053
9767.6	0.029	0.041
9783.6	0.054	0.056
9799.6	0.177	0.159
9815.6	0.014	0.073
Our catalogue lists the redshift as 1.477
